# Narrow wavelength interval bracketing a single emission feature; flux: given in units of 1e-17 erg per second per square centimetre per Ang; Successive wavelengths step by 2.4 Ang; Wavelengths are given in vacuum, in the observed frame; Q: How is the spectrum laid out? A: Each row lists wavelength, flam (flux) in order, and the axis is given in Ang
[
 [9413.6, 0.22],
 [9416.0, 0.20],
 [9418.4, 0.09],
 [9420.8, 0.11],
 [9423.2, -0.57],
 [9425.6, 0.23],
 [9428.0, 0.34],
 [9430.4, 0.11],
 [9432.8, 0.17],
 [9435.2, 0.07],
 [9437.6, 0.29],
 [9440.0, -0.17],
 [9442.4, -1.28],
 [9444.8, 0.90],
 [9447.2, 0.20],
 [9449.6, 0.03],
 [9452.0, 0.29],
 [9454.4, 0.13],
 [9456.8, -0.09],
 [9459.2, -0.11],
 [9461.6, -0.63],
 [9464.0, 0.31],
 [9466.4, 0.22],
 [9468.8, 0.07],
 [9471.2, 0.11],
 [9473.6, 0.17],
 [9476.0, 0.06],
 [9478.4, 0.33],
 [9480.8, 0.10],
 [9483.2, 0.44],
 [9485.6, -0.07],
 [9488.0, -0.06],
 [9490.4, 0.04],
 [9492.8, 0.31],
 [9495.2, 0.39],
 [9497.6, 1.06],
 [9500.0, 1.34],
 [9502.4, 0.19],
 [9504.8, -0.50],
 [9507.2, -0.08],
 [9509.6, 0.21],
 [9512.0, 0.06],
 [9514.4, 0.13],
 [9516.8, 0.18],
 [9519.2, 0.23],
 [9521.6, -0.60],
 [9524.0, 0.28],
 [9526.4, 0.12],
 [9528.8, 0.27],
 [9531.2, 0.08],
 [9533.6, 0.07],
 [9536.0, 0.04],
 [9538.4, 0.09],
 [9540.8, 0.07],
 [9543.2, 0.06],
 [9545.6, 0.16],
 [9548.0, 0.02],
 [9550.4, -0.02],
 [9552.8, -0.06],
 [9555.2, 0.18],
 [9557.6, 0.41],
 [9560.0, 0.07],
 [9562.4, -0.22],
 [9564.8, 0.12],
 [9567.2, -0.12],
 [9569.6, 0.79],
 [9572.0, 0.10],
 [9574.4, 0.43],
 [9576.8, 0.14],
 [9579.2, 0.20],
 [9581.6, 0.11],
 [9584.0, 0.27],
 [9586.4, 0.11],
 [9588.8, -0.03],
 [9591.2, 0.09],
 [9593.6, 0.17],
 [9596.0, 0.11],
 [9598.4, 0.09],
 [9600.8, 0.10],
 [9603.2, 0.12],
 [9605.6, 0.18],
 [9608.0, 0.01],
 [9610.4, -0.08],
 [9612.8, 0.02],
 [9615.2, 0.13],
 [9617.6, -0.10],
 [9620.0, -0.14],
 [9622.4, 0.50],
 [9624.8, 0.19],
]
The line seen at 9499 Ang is H-beta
